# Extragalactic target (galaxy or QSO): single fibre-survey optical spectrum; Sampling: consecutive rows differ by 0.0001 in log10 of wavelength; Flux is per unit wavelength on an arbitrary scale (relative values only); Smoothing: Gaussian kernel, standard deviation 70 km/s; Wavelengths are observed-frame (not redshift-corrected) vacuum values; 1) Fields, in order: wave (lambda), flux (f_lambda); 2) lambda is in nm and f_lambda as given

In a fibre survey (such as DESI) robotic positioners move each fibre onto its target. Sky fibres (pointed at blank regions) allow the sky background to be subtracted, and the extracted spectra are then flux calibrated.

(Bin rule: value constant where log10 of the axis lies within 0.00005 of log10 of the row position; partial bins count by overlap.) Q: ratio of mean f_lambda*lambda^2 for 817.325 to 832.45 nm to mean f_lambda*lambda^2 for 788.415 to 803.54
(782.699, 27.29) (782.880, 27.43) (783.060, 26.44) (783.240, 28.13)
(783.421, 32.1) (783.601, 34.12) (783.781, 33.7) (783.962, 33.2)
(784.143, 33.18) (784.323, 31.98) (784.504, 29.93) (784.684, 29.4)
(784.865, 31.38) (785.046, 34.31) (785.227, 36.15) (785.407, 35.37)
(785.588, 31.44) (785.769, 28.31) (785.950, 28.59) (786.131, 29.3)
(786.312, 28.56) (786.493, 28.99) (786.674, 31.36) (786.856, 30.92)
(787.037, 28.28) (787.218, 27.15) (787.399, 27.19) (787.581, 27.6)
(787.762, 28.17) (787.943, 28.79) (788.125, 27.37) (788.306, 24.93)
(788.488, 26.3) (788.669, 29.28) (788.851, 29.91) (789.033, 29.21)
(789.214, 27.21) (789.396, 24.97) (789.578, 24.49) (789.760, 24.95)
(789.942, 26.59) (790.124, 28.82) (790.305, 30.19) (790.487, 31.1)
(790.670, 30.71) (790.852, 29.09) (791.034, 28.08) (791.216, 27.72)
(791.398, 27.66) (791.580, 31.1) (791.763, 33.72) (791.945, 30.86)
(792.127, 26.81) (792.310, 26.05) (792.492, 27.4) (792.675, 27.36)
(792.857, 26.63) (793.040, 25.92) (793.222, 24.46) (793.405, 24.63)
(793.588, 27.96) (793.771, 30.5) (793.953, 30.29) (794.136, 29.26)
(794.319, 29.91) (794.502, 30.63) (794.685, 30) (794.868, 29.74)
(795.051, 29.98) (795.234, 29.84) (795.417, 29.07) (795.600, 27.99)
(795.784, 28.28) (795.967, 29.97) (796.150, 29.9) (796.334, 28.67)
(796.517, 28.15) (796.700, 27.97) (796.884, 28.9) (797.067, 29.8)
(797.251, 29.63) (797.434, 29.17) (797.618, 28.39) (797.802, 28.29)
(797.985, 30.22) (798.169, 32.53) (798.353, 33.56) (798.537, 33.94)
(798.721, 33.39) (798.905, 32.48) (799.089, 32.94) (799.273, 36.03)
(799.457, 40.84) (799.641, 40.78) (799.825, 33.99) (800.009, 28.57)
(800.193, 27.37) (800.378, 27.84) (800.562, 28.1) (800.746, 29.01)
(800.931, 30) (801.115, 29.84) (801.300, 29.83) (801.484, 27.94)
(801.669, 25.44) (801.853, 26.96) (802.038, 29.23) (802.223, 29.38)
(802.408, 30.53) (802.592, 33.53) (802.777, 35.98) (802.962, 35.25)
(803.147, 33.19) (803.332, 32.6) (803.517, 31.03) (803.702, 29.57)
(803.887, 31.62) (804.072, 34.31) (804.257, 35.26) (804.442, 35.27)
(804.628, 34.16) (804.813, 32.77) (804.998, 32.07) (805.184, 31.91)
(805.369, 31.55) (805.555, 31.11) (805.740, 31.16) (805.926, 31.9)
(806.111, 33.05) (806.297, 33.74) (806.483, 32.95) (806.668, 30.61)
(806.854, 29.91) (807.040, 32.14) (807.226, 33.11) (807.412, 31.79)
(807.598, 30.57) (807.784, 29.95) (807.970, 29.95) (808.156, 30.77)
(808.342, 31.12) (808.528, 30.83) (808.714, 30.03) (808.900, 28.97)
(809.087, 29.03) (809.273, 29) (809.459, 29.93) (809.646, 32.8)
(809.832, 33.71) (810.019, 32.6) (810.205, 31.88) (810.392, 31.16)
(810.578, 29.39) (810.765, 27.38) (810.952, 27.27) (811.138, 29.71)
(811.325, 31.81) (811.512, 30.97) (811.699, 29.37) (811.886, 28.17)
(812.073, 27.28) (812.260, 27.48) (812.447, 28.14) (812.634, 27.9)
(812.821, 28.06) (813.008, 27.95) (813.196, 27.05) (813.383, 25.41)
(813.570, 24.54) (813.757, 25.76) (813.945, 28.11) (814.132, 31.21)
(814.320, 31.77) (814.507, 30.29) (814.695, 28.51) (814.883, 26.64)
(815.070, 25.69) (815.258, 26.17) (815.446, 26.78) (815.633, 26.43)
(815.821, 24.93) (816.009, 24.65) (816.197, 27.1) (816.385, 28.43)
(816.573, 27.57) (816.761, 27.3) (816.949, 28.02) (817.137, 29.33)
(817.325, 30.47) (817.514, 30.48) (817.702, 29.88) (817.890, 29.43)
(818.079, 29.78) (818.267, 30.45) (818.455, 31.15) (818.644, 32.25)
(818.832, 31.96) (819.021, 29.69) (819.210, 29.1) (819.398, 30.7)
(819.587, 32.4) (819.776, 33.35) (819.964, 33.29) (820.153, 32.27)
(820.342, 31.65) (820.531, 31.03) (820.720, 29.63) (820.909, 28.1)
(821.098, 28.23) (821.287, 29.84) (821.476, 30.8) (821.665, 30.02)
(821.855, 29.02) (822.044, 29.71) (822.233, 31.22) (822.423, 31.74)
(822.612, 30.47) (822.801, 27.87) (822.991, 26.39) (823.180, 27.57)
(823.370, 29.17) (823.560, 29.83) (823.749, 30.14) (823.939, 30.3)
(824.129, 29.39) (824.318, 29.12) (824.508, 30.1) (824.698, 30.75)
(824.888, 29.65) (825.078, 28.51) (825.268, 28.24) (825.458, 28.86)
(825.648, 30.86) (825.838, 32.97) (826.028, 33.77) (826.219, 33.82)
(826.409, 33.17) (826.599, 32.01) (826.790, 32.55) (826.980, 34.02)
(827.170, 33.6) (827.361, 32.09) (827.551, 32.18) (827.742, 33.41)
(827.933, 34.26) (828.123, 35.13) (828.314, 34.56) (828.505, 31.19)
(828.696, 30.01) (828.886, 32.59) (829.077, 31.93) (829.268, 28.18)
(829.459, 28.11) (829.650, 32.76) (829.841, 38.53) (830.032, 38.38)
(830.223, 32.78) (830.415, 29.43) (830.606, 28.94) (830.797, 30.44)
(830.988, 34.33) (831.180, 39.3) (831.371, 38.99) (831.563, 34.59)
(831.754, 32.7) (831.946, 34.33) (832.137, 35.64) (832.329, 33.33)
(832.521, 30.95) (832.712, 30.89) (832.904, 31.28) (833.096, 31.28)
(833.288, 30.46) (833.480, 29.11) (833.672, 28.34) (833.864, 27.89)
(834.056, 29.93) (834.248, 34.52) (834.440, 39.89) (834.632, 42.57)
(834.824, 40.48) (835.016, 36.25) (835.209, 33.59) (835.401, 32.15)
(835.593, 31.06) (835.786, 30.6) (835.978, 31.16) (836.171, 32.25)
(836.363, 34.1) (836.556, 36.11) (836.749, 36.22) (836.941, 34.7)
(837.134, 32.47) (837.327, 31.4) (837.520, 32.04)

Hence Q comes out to 1.14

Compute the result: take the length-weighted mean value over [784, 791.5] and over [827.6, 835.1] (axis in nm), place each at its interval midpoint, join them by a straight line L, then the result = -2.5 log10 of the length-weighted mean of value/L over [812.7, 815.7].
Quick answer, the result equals 0.15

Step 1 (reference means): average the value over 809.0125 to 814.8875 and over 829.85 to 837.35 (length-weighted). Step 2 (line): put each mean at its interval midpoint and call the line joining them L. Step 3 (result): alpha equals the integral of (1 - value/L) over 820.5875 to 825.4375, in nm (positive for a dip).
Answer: 0.29 nm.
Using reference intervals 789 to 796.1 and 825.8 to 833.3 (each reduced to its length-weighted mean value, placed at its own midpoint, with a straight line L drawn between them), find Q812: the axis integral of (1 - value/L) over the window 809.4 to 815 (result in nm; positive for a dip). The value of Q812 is 0.327 nm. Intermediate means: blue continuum 28.4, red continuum 33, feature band 29.1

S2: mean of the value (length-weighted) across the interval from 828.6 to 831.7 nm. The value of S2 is 33.1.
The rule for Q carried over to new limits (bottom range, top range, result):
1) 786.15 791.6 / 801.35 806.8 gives 1.17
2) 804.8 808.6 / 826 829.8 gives 1.09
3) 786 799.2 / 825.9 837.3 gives 1.26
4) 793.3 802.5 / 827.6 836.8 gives 1.20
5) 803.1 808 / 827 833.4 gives 1.09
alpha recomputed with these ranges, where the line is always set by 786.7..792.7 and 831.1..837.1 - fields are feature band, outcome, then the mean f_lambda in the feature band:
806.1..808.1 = -0.08 nm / 31.5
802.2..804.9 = -0.28 nm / 33.1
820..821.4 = 0.08 nm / 30.2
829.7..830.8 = 0.00 nm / 33.3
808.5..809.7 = 0.03 nm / 30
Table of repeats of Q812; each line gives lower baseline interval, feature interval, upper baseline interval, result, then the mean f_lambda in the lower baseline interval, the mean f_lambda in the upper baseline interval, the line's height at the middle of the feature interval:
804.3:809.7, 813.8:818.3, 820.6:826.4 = 0.348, 31.5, 29.9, 30.6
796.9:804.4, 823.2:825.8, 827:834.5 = 0.226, 31.5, 32.7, 32.4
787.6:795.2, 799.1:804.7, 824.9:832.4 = -0.425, 28.3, 32.8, 29.5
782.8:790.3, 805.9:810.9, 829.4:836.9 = 0.049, 29.4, 33.5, 31.3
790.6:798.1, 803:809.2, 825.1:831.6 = -0.331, 28.8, 32.8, 30.2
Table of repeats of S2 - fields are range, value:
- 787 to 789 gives 27.8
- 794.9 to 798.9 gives 29.9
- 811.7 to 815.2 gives 27.8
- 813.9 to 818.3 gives 28.3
